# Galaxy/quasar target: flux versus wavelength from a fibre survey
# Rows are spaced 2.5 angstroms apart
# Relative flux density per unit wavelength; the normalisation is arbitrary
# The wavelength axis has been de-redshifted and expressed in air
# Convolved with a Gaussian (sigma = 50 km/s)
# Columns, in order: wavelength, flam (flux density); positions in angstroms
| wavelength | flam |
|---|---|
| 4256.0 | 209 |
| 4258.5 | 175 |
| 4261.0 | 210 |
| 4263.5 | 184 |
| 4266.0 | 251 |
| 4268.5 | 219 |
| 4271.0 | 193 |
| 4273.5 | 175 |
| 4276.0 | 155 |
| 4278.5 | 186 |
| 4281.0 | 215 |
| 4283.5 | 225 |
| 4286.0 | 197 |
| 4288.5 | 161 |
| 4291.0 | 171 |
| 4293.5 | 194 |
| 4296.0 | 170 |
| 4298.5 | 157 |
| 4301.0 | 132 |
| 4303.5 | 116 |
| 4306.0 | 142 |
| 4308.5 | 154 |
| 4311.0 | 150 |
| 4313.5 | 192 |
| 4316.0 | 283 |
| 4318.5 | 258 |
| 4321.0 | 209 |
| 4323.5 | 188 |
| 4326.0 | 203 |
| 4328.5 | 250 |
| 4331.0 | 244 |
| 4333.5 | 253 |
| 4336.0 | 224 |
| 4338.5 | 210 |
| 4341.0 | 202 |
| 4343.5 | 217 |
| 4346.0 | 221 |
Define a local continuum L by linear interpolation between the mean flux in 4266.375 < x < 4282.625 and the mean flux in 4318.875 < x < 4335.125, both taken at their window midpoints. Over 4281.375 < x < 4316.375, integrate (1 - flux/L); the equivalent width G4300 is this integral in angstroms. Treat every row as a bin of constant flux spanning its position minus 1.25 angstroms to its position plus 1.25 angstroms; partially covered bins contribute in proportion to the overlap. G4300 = 6.0 angstroms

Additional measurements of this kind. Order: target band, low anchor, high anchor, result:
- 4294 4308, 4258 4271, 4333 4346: 4.4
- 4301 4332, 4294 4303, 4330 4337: 0.6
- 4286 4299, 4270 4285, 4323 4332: 1.8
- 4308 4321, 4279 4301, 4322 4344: -0.3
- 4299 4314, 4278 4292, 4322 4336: 4.6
